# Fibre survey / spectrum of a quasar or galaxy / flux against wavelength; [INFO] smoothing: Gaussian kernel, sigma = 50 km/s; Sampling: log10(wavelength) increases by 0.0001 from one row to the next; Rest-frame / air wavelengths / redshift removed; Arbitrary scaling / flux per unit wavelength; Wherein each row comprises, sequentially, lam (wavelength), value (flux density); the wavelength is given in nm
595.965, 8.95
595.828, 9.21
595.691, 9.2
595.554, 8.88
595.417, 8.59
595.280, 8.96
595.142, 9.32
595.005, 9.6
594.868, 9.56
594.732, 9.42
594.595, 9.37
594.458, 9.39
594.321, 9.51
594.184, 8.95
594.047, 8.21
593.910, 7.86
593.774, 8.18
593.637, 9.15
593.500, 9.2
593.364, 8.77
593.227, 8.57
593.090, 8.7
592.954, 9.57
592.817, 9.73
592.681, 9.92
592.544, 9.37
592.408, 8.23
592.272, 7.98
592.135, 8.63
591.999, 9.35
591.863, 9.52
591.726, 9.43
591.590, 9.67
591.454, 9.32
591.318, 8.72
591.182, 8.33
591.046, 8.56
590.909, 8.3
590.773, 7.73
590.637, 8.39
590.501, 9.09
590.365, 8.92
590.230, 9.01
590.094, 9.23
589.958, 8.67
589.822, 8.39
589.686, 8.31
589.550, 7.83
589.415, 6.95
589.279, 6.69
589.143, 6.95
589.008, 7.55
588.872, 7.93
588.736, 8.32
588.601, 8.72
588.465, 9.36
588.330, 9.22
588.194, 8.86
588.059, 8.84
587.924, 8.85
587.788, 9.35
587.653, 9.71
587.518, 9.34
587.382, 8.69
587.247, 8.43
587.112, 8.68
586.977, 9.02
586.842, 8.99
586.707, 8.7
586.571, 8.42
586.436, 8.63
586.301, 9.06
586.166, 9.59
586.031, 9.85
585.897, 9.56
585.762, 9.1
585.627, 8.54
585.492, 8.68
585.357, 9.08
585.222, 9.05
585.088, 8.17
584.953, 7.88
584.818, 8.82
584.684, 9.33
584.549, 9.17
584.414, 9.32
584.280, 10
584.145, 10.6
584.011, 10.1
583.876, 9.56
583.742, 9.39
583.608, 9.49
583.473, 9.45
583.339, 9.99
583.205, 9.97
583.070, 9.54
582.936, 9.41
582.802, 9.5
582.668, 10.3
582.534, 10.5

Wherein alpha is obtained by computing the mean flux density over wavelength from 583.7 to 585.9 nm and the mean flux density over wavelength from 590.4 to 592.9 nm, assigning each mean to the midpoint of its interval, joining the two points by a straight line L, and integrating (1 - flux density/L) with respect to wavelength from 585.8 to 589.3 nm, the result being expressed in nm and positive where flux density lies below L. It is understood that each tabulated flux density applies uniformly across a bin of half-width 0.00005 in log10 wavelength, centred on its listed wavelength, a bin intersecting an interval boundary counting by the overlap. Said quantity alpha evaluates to 0.116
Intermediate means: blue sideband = 9.18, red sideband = 8.91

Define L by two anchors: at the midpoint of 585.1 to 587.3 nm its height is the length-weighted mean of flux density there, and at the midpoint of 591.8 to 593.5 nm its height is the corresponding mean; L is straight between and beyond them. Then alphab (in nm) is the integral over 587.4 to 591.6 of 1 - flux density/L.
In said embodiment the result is 0.21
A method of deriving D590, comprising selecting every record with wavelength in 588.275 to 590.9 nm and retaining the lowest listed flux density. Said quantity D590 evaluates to 6.69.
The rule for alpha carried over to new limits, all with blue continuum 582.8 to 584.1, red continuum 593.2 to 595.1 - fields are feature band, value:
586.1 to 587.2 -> 0.07 nm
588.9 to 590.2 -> 0.20 nm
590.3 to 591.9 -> 0.06 nm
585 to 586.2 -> 0.06 nm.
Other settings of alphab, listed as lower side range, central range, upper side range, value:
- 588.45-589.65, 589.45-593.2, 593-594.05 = -0.29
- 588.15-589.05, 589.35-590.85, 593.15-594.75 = 0.04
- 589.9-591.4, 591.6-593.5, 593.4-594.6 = -0.07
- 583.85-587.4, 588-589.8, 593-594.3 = 0.16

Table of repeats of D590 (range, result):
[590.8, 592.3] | 7.98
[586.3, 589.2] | 6.95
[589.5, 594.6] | 7.73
